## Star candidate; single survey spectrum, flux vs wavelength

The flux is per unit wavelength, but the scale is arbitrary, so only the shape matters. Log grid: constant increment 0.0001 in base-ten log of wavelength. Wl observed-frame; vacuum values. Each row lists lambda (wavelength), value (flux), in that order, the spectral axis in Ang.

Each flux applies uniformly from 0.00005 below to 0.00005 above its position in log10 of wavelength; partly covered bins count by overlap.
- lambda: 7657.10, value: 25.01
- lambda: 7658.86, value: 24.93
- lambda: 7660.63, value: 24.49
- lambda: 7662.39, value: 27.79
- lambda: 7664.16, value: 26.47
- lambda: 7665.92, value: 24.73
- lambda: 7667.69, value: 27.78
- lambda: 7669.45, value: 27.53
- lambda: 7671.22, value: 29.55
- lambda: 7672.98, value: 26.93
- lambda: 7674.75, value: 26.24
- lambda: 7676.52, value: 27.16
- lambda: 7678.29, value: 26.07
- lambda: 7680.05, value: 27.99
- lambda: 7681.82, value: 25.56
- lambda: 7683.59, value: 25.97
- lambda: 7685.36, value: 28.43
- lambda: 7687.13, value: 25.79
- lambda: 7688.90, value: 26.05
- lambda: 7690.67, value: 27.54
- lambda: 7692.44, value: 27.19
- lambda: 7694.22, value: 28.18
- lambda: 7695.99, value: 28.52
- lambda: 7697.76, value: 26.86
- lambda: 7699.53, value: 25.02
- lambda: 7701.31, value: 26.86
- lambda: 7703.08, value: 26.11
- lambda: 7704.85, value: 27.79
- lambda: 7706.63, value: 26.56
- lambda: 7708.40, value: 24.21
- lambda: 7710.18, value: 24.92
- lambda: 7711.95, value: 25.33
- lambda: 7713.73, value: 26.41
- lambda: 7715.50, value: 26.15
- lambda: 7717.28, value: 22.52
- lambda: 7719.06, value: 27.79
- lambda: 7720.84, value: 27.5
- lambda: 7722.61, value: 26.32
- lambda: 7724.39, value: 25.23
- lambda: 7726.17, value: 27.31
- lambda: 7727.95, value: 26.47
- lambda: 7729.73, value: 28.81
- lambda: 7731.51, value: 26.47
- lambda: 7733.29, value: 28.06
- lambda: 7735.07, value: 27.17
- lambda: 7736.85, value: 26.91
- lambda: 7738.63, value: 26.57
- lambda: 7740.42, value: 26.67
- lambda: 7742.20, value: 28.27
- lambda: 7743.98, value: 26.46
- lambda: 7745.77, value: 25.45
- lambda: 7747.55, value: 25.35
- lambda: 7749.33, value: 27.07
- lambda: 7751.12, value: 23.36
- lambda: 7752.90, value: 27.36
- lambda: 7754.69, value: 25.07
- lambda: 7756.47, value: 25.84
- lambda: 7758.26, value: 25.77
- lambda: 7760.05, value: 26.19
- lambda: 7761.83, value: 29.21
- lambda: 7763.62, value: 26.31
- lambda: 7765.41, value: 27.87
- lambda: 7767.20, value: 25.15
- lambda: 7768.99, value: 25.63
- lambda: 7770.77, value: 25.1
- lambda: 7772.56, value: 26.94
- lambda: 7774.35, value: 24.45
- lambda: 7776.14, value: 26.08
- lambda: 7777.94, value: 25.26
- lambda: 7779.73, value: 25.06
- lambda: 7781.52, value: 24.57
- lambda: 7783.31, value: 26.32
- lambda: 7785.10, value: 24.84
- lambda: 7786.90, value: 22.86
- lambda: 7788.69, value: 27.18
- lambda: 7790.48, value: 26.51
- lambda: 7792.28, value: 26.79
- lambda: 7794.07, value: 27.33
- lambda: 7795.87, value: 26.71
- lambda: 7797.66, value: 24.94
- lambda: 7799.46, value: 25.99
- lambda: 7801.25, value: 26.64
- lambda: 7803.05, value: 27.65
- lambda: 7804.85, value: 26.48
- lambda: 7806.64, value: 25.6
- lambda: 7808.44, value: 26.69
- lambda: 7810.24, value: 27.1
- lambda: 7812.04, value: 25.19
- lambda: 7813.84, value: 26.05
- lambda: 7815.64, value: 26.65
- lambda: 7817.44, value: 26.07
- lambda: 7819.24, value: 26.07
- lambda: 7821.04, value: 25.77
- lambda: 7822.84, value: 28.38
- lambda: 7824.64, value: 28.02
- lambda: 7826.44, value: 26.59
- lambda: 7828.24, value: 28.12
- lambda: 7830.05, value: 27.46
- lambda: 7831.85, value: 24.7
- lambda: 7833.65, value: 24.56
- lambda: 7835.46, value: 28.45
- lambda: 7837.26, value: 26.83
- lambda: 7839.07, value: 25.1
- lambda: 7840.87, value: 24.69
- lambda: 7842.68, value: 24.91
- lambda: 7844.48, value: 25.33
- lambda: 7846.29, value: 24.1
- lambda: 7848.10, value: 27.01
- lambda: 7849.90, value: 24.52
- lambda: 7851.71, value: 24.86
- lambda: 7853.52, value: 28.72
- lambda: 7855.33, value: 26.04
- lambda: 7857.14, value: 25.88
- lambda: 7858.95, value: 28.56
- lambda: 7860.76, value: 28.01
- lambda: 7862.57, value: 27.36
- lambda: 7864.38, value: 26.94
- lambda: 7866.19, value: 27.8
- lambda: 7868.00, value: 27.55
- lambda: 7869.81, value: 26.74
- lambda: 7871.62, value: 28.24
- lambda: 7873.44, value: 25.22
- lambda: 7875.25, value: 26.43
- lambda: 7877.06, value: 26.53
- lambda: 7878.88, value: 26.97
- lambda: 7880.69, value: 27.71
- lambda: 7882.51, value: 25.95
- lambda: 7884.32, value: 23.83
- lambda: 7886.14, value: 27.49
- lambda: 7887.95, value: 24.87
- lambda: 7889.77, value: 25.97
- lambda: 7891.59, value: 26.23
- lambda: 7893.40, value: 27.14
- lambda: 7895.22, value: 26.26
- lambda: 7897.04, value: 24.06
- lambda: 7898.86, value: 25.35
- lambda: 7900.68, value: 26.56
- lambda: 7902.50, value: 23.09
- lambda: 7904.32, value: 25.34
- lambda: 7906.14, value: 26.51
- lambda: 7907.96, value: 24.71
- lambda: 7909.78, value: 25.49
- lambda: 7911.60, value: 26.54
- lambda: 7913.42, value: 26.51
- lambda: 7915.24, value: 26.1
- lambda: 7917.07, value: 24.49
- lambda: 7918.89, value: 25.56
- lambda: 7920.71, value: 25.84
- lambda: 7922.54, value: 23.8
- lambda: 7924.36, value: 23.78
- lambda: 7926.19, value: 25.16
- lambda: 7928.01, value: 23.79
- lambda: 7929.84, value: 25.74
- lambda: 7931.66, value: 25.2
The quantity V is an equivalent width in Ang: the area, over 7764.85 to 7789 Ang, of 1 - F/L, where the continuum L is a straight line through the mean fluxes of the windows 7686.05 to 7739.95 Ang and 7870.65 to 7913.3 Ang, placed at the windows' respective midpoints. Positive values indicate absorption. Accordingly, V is 0.8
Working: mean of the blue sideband 26.6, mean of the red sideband 25.9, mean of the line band 25.4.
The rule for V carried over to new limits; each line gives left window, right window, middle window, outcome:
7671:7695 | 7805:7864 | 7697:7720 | 0.84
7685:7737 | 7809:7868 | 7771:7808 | 0.84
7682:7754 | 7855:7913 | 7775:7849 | 0.79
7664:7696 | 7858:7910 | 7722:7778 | 0.79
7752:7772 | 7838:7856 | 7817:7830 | -0.66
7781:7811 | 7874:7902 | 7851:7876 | -0.94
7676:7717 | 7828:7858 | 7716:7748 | -0.36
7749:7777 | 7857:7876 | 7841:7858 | 0.86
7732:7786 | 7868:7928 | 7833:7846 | 0.14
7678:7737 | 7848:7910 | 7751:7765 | 0.08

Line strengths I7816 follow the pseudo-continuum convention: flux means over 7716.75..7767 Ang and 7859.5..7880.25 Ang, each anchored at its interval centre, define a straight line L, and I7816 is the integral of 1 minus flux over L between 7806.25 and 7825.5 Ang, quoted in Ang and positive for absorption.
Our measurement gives 0.3 Ang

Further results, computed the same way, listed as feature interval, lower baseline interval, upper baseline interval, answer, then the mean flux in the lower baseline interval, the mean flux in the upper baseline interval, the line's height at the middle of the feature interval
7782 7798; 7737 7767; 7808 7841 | 0.3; 26.4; 26.5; 26.4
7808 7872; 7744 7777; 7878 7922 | -1.6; 26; 25.8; 25.9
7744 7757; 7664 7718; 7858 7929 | 0.3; 26.5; 26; 26.4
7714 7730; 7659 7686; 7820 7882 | 0.2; 26.8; 26.6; 26.7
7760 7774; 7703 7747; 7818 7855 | -0.1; 26.5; 26.2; 26.4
